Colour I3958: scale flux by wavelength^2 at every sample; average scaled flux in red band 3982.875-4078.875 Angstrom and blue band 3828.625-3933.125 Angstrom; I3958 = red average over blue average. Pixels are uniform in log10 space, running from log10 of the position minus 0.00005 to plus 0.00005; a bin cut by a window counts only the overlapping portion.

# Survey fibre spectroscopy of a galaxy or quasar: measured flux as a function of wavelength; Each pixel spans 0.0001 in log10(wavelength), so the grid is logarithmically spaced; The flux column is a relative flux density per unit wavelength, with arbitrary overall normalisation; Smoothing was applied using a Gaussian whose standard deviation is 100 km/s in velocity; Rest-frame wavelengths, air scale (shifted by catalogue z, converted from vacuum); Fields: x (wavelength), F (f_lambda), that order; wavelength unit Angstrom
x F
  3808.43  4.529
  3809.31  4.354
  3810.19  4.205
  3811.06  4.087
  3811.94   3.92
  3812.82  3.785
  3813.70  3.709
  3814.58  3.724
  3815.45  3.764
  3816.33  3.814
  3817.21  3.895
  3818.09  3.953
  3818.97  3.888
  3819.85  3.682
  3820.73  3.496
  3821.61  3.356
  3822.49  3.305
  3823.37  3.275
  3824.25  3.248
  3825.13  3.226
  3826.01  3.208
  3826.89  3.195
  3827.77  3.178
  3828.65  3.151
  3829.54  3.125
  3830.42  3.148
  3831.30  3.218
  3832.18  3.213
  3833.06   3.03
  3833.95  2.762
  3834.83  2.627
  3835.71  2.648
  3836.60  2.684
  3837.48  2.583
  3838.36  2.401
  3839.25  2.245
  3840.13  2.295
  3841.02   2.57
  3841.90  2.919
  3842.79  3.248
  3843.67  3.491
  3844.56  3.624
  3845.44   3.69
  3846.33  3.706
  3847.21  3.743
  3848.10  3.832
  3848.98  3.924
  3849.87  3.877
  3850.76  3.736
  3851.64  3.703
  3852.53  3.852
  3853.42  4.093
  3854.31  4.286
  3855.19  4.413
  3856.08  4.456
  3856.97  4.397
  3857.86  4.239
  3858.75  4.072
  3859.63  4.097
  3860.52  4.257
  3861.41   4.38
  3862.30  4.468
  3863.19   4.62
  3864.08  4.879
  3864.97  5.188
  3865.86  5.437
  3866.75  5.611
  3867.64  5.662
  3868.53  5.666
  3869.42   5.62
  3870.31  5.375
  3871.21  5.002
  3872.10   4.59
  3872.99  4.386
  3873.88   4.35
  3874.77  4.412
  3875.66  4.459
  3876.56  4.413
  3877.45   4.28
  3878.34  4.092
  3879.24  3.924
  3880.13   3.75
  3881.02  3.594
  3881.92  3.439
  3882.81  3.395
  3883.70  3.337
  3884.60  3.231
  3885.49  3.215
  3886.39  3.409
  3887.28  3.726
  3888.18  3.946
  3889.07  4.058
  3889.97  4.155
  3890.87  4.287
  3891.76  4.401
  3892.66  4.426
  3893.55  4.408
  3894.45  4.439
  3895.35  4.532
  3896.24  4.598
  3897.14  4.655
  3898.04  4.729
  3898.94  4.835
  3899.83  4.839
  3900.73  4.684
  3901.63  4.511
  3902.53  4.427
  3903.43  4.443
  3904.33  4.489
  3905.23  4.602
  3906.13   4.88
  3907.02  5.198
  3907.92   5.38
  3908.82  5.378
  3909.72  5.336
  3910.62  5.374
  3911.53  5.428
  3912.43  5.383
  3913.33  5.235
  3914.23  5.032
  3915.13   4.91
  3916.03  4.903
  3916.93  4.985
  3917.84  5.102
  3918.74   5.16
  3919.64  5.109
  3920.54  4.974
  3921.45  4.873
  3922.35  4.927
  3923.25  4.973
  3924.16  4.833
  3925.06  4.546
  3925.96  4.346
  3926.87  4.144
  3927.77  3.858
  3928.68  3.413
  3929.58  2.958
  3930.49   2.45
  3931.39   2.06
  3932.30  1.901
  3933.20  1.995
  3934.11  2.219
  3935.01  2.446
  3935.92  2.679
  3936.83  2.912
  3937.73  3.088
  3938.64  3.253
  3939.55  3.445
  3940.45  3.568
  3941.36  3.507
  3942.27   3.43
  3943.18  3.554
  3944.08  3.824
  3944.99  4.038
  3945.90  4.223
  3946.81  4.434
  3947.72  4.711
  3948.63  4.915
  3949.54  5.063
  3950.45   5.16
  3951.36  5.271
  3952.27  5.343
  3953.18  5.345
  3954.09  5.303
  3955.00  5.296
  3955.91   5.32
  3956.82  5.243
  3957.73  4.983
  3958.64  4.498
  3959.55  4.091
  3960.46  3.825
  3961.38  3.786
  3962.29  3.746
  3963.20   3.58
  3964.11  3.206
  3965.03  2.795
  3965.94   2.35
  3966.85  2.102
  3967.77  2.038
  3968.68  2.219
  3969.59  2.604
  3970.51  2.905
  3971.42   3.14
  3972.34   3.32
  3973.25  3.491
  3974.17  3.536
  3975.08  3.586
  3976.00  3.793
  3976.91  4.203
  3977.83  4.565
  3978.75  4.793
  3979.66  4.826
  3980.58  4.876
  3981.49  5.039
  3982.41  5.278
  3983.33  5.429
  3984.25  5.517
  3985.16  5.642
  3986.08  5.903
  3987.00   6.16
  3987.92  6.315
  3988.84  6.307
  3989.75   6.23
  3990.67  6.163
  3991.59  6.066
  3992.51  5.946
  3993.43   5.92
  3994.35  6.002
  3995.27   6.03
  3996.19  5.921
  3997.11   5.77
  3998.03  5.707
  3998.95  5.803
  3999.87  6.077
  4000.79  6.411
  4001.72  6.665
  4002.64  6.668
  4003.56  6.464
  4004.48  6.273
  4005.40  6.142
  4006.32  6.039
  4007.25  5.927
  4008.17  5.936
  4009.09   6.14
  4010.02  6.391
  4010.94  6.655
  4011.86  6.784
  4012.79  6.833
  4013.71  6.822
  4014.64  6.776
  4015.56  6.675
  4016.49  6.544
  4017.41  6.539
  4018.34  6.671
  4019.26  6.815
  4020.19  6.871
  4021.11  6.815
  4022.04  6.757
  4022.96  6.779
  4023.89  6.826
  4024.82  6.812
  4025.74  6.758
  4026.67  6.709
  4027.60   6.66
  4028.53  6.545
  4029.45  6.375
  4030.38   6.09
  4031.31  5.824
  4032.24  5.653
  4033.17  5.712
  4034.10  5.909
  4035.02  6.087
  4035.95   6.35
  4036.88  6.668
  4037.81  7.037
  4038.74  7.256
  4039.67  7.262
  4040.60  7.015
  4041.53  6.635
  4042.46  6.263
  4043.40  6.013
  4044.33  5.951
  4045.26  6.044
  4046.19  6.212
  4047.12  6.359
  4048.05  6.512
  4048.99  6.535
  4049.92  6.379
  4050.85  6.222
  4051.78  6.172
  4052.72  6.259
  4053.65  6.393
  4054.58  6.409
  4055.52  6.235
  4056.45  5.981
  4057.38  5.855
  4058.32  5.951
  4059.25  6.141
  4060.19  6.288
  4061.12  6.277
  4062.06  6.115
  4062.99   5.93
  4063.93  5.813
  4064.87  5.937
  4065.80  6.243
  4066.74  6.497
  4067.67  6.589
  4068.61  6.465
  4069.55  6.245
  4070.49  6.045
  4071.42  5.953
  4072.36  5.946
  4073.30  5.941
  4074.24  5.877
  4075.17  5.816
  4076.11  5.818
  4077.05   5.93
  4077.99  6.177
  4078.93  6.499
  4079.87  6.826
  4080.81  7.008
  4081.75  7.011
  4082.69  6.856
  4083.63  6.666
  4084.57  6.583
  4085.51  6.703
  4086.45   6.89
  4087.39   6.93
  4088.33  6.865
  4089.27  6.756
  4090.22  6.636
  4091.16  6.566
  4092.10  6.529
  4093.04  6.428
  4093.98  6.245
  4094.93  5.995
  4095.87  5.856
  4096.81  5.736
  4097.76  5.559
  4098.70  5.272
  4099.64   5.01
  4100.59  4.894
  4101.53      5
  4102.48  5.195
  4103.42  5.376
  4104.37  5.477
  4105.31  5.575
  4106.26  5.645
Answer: 1.63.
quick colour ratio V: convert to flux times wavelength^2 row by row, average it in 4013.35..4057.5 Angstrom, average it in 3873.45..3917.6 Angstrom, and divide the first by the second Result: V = 1.6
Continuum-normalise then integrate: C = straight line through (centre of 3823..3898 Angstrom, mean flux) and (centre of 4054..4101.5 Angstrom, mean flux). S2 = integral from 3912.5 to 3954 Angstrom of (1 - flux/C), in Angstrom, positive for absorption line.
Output 5.06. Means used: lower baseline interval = 3.89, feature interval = 4.09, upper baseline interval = 6.21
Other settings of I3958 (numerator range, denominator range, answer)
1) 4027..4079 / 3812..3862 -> 1.99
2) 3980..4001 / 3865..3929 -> 1.33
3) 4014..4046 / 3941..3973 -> 1.70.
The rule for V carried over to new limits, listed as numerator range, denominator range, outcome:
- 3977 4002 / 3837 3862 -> 1.68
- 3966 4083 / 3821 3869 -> 1.76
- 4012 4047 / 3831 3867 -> 1.92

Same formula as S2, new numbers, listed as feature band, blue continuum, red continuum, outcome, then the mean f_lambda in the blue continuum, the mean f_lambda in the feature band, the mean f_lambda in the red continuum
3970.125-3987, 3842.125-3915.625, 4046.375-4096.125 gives 2.9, 4.41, 4.49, 6.33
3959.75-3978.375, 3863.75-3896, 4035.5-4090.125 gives 7.3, 4.36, 3.26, 6.37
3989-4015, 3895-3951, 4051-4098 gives -4.4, 4.27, 6.23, 6.29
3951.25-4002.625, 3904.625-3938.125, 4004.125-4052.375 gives 6.2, 4.24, 4.77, 6.46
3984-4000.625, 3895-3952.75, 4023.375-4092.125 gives -1.9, 4.3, 5.99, 6.37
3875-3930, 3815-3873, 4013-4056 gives 1.9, 3.8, 4.47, 6.48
